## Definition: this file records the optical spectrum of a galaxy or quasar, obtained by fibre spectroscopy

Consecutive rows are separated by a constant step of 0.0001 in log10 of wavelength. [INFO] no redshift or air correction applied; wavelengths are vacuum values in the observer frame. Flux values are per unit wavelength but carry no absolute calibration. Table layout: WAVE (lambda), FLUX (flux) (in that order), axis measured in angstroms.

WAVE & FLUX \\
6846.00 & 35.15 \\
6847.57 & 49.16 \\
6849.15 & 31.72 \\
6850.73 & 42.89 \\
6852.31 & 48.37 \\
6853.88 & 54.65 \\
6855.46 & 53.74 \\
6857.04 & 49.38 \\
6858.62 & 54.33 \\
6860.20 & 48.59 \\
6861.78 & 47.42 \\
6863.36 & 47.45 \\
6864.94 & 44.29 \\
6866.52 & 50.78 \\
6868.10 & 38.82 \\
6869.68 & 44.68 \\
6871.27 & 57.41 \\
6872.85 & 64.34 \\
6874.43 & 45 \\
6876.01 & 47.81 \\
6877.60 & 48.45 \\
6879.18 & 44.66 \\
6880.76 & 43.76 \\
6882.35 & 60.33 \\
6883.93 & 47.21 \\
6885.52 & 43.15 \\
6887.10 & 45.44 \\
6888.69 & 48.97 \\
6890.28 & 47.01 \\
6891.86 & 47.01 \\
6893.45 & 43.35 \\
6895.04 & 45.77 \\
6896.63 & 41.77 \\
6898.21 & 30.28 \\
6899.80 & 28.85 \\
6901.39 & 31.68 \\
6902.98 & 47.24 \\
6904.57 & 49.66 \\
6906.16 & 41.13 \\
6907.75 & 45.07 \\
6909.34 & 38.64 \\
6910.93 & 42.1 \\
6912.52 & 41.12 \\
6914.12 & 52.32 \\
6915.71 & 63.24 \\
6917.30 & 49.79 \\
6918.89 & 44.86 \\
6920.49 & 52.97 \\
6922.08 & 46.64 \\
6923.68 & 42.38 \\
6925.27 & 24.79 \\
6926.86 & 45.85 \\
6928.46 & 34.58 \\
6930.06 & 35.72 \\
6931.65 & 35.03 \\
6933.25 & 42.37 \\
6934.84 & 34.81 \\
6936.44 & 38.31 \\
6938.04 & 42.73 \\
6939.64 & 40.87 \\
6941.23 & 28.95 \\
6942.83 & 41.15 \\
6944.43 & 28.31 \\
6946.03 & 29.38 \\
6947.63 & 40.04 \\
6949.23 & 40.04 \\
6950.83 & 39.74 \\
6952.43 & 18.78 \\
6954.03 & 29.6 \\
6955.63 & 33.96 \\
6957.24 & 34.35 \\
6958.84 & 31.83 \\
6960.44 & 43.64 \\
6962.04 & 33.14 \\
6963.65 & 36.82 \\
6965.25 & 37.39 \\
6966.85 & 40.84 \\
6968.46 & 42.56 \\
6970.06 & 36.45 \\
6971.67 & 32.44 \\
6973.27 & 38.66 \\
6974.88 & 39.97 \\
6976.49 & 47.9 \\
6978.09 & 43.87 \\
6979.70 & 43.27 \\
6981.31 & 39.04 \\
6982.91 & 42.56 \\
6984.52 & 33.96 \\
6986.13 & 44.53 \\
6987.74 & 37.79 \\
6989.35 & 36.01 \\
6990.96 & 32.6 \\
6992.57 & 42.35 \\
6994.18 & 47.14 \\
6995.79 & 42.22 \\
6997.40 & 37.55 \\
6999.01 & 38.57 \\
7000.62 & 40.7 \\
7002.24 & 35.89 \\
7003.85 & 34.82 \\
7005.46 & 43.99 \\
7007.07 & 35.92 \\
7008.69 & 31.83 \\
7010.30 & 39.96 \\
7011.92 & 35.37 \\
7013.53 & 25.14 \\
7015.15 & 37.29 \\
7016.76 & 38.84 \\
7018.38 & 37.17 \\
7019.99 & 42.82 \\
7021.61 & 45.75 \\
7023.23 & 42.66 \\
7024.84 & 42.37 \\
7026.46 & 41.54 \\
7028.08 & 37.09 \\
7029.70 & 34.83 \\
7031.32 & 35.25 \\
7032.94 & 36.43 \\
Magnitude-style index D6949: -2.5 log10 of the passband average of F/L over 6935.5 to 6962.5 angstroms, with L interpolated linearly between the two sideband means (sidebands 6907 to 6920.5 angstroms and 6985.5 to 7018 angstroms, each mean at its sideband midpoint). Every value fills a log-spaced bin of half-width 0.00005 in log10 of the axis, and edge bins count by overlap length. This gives 0.239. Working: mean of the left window 47.5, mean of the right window 37.9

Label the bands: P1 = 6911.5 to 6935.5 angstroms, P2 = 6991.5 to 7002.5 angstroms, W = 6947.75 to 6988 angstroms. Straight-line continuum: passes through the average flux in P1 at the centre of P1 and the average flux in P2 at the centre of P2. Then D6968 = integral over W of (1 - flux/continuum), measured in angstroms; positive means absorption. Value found 3.7 angstroms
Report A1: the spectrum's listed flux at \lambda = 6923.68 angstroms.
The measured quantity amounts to 42.38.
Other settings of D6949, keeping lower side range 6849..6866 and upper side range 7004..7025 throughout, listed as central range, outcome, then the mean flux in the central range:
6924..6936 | 0.19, 36.5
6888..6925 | 0.02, 44.1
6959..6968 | 0.09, 38.1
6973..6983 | -0.05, 42.3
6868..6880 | -0.05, 49.5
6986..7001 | -0.01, 39.7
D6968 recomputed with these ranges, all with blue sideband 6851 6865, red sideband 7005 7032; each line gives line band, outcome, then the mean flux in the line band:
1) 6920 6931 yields 1.20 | 40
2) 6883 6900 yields 1.49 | 43.3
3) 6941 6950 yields 1.74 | 35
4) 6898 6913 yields 2.08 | 39.9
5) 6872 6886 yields -0.37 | 49.6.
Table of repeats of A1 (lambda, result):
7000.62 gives 40.7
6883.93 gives 47.21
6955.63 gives 33.96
